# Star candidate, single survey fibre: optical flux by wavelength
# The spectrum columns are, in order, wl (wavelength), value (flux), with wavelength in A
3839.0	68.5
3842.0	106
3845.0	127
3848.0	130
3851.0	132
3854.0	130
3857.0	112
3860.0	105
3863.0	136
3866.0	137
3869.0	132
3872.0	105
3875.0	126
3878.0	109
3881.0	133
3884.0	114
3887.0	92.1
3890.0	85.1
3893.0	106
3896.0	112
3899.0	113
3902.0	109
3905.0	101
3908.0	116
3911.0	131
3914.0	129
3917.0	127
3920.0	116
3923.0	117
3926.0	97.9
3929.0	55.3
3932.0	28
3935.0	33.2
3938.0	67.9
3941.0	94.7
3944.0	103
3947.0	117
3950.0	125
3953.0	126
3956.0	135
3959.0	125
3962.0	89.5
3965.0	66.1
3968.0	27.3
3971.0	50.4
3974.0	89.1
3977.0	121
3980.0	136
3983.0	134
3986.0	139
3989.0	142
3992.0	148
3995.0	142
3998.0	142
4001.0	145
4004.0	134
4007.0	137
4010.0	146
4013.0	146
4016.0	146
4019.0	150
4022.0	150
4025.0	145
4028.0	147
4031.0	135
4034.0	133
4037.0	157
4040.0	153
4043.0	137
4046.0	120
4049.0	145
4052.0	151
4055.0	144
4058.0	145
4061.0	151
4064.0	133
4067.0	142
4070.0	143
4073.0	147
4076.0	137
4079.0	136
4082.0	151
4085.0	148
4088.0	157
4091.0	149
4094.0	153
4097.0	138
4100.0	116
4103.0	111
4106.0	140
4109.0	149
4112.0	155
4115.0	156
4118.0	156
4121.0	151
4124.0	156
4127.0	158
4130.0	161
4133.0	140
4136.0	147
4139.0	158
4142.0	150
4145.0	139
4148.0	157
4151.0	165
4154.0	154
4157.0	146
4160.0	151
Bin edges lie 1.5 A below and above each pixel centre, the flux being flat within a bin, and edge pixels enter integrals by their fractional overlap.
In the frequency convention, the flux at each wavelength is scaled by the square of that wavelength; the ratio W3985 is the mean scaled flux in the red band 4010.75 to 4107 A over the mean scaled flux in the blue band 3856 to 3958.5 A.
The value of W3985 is 1.43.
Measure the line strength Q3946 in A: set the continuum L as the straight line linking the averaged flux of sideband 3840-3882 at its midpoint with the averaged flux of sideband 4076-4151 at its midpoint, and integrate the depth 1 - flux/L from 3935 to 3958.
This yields 4.5 A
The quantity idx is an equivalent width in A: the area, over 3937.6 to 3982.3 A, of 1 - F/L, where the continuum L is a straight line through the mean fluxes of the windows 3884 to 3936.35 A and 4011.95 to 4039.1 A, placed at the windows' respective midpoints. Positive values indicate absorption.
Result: 7.2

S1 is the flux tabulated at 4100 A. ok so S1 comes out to 116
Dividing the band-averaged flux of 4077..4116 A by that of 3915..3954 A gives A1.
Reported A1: 1.54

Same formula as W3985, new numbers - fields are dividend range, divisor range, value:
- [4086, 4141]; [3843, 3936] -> 1.50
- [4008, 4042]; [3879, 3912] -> 1.42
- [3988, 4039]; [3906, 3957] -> 1.49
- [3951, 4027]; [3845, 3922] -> 1.12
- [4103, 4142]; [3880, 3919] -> 1.49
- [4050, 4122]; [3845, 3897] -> 1.36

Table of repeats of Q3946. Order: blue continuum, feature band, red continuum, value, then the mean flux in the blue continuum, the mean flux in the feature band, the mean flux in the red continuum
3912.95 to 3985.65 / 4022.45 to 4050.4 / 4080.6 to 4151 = -4.1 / 96.7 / 142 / 148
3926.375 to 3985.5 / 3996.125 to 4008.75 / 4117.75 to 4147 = -3.8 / 91.7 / 140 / 152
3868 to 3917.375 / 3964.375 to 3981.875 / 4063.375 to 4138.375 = 5.9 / 114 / 83.5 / 145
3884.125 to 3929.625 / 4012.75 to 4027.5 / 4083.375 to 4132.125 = -2.0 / 108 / 147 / 147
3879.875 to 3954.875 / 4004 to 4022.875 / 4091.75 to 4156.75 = -3.3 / 102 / 145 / 148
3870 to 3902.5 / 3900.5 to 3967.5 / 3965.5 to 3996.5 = 6.8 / 110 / 99.3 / 111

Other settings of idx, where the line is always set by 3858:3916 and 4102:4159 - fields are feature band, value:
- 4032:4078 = -1.0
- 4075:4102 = 0.4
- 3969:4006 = 1.2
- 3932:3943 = 5.5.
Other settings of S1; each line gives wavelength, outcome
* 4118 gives 156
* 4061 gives 151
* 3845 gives 127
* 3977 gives 121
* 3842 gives 106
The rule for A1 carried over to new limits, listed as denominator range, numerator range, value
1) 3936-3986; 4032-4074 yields 1.41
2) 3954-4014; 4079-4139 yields 1.23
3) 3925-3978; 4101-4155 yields 1.75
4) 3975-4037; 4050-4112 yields 1.01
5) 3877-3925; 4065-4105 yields 1.24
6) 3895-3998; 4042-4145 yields 1.38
